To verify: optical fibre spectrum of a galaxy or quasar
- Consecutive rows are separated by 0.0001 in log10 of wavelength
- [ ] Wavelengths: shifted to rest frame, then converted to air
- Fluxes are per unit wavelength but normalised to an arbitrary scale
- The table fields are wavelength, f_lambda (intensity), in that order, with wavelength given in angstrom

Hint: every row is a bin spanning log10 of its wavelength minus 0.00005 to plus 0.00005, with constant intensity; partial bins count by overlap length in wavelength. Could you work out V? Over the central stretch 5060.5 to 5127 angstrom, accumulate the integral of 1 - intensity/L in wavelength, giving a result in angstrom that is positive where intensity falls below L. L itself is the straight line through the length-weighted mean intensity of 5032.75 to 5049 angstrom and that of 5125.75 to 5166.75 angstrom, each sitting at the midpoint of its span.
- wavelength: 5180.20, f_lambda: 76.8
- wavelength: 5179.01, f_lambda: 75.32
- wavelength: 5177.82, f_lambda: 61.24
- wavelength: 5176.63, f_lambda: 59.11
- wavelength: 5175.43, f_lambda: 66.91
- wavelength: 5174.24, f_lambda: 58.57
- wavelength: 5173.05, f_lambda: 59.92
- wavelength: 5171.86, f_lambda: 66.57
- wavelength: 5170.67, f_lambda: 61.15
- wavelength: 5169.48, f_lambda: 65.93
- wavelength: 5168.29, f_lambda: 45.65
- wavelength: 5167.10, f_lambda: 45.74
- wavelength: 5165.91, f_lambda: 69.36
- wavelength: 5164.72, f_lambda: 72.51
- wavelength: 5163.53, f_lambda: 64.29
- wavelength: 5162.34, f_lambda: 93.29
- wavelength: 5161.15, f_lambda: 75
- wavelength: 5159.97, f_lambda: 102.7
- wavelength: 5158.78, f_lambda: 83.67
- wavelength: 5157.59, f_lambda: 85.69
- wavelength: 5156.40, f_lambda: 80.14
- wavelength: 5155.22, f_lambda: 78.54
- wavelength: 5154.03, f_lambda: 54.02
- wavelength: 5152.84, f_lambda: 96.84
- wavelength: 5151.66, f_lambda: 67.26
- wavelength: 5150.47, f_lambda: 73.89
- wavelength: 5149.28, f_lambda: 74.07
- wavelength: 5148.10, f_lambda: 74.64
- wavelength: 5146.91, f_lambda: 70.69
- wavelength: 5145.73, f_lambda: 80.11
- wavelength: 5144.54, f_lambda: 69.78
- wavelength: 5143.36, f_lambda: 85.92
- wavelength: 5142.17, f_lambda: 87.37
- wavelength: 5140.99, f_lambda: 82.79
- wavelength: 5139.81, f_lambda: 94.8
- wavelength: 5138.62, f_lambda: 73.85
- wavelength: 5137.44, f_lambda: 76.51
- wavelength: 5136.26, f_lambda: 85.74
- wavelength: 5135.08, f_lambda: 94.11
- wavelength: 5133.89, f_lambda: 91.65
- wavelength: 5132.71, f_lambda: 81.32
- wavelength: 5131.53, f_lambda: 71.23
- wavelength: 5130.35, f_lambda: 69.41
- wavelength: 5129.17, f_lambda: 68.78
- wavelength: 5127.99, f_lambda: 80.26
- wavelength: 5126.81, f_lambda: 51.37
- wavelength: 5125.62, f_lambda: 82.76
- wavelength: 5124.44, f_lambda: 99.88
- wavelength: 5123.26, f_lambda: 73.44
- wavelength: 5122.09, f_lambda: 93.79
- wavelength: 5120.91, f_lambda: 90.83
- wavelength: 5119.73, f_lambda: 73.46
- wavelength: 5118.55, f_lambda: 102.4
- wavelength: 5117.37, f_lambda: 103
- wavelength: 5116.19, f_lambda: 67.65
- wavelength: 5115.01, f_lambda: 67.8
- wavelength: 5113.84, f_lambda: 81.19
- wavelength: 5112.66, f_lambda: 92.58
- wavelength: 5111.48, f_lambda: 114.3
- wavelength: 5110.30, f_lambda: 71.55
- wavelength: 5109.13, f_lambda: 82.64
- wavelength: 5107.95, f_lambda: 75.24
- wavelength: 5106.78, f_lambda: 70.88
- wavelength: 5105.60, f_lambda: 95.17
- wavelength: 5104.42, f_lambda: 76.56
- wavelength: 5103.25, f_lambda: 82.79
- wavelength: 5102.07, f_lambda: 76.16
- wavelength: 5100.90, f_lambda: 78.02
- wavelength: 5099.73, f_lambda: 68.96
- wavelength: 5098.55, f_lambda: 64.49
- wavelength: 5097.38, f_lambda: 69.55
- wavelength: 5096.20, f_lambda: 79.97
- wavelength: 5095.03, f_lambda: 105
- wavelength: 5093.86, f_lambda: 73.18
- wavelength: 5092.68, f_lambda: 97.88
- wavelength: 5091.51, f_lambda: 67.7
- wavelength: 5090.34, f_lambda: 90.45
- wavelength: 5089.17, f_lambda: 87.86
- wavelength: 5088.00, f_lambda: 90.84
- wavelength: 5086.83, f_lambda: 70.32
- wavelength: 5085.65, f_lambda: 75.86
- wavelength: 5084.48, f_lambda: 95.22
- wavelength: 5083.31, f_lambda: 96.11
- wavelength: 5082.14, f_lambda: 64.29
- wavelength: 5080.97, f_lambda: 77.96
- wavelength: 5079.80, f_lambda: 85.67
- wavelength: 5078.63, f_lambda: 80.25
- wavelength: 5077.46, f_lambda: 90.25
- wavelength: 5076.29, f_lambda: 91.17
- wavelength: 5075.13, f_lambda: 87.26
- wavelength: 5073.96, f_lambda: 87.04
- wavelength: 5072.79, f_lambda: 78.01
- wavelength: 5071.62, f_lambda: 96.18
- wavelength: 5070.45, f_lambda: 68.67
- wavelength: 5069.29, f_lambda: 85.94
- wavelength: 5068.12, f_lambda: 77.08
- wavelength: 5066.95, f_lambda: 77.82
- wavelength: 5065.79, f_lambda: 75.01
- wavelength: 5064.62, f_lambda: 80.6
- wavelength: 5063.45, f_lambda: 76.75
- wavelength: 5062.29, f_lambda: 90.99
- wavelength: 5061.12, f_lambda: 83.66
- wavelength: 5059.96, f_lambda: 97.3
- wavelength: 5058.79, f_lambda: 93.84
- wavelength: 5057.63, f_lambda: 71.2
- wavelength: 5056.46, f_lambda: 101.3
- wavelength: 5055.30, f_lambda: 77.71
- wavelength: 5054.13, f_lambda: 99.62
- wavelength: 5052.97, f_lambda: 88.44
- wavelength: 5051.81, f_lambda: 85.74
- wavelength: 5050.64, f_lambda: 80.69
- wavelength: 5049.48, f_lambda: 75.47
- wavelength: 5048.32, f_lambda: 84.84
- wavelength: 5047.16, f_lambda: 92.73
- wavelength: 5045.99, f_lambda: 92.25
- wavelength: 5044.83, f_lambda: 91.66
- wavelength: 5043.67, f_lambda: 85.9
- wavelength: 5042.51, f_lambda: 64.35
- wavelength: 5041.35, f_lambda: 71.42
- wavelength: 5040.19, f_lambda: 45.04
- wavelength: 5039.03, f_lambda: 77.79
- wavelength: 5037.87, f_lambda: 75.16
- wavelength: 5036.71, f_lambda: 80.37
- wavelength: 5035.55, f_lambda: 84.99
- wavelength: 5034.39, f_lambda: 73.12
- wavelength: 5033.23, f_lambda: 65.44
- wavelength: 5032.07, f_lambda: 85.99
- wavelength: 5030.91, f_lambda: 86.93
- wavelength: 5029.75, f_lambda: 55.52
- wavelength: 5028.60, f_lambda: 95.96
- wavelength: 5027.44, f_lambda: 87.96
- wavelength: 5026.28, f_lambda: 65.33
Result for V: -4.0 angstrom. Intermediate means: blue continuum 77.6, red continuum 78.1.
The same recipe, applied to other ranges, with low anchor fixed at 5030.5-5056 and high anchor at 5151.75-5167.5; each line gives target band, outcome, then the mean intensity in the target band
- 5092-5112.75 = -0.77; 81.6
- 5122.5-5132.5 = 0.36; 75.3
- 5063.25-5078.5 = -0.57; 82.5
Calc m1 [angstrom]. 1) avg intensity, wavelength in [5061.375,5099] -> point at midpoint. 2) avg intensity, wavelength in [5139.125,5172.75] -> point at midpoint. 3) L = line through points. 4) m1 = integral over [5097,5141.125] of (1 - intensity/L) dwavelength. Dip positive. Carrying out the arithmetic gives -1.39 angstrom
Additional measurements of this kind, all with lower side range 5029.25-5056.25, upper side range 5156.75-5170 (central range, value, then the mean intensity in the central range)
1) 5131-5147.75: -1.6 angstrom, 81.8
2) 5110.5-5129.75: -2.1 angstrom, 83.7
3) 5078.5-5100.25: -1.1 angstrom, 81.2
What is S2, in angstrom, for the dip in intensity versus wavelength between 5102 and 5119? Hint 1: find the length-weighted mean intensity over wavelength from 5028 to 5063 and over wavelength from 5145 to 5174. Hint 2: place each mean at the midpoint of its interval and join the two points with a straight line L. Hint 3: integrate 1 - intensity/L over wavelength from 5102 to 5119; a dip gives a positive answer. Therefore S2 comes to -1.7 angstrom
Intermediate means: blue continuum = 81.9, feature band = 84.1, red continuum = 72.4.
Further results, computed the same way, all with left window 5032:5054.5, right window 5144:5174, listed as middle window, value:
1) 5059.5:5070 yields -0.55 angstrom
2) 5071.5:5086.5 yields -1.35 angstrom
